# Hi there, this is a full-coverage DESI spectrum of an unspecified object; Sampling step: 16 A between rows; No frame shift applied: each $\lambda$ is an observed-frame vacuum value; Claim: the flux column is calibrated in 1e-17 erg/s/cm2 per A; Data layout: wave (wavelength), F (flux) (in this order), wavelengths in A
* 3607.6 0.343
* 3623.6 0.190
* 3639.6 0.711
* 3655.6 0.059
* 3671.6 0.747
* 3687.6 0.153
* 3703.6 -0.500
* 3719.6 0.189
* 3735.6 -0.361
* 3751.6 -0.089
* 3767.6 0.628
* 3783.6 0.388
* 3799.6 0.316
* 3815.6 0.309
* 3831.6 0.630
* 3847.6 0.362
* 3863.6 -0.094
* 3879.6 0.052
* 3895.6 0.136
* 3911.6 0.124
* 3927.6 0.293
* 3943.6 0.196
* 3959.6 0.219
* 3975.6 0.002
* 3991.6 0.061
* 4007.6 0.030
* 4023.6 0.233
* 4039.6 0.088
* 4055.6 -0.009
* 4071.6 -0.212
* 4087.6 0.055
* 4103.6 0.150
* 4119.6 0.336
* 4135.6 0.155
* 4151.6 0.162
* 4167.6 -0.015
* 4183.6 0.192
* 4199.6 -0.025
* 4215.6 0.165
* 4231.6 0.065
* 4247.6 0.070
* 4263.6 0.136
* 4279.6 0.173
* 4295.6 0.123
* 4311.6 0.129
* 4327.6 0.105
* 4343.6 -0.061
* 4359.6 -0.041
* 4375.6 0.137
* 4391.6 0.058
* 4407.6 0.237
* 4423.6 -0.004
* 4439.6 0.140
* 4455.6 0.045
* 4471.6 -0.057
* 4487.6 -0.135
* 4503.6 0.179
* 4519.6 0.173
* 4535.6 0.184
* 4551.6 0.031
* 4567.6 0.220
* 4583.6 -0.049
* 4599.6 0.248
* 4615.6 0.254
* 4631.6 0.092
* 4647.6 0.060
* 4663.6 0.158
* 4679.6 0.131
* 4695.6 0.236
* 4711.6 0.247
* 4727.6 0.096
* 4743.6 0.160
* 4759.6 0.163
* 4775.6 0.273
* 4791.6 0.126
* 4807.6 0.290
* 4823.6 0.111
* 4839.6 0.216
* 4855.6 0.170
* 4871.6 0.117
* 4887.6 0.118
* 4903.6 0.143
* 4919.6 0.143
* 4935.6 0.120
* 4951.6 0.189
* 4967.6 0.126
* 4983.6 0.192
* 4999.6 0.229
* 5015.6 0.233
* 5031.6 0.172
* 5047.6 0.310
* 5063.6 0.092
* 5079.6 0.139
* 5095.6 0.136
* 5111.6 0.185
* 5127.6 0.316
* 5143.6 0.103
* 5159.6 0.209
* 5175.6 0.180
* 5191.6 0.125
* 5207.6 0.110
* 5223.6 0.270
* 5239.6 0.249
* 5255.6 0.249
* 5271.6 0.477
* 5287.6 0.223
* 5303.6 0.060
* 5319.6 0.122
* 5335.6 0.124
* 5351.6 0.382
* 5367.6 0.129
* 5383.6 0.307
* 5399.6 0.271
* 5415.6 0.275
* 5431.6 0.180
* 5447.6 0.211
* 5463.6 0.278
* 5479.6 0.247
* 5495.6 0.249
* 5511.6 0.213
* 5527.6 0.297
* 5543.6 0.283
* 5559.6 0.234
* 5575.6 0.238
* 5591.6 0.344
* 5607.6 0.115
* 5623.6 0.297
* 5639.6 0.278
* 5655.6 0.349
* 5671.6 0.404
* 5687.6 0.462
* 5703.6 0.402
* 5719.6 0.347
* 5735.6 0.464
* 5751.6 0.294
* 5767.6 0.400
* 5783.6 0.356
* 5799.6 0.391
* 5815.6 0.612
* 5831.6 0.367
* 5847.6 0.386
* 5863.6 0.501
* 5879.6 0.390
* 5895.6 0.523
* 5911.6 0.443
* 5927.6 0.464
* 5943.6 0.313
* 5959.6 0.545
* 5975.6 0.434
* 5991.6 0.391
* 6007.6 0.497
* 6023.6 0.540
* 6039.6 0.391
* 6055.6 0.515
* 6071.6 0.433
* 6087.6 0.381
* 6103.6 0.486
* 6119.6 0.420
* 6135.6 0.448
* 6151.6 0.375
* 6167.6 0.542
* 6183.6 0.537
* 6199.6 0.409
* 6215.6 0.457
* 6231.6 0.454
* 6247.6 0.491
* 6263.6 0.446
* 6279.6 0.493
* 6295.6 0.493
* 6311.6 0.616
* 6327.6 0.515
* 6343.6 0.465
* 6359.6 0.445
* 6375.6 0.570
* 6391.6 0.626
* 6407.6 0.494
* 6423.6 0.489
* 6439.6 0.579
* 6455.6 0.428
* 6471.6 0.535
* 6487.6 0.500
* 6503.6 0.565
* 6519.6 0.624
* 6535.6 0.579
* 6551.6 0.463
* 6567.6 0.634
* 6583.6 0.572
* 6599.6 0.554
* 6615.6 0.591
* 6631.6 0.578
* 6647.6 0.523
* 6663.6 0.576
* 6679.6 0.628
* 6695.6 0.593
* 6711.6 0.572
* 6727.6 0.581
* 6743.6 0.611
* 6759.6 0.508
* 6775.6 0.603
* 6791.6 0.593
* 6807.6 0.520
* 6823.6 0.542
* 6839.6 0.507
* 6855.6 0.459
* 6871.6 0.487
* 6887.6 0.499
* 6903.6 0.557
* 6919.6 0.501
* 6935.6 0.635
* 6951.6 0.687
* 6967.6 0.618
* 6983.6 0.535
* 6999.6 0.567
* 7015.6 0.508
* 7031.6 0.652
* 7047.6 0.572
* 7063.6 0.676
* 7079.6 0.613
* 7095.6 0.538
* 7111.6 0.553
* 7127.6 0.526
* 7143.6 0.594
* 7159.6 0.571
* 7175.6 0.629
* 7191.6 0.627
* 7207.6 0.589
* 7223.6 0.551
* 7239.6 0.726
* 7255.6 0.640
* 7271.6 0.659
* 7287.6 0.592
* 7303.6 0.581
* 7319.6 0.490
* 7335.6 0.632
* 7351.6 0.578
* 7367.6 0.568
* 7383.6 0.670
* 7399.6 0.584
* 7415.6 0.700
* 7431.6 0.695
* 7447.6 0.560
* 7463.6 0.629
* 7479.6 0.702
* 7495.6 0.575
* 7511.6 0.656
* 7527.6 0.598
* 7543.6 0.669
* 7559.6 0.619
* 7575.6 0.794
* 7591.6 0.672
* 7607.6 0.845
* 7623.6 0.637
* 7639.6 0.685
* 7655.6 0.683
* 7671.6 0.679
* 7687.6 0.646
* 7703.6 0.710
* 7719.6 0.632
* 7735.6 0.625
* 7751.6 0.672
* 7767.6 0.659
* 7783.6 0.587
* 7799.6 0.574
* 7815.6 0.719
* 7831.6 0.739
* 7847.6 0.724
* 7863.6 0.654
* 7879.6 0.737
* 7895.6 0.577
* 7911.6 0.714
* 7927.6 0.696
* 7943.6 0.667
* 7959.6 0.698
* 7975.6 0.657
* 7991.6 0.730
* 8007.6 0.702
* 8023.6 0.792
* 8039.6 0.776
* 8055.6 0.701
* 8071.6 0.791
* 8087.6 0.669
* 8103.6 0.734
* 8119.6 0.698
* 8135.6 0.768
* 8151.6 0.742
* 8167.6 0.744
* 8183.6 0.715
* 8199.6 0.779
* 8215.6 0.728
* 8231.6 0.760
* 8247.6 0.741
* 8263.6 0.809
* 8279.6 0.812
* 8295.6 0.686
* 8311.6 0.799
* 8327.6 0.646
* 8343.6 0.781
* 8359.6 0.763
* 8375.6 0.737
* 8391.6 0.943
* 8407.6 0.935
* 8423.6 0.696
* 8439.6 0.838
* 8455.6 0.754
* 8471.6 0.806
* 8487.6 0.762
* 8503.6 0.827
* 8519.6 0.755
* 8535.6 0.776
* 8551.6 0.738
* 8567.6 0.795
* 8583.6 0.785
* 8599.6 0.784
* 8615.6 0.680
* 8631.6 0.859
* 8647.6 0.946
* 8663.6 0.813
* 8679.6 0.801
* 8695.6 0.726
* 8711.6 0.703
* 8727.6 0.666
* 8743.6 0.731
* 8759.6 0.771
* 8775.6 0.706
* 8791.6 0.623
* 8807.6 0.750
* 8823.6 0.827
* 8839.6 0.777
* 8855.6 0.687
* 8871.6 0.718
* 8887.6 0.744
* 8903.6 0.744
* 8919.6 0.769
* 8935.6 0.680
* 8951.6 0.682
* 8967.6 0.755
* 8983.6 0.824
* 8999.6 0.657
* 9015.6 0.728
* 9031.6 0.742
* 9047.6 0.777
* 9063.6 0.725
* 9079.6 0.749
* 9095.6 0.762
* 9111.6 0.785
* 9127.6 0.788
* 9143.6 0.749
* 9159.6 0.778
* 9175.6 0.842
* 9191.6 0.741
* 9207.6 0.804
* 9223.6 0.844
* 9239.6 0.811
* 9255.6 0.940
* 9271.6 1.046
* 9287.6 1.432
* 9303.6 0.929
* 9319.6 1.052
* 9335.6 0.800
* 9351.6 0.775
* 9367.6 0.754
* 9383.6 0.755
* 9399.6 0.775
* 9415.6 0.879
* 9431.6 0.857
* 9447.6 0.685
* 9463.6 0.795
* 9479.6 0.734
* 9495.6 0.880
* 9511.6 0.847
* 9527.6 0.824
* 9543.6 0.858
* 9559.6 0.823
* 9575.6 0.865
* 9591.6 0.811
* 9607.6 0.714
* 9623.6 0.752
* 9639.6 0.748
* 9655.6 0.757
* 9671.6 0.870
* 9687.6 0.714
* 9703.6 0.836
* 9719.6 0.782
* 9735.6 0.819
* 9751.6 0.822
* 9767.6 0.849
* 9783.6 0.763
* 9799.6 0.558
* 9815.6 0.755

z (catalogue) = 0.414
